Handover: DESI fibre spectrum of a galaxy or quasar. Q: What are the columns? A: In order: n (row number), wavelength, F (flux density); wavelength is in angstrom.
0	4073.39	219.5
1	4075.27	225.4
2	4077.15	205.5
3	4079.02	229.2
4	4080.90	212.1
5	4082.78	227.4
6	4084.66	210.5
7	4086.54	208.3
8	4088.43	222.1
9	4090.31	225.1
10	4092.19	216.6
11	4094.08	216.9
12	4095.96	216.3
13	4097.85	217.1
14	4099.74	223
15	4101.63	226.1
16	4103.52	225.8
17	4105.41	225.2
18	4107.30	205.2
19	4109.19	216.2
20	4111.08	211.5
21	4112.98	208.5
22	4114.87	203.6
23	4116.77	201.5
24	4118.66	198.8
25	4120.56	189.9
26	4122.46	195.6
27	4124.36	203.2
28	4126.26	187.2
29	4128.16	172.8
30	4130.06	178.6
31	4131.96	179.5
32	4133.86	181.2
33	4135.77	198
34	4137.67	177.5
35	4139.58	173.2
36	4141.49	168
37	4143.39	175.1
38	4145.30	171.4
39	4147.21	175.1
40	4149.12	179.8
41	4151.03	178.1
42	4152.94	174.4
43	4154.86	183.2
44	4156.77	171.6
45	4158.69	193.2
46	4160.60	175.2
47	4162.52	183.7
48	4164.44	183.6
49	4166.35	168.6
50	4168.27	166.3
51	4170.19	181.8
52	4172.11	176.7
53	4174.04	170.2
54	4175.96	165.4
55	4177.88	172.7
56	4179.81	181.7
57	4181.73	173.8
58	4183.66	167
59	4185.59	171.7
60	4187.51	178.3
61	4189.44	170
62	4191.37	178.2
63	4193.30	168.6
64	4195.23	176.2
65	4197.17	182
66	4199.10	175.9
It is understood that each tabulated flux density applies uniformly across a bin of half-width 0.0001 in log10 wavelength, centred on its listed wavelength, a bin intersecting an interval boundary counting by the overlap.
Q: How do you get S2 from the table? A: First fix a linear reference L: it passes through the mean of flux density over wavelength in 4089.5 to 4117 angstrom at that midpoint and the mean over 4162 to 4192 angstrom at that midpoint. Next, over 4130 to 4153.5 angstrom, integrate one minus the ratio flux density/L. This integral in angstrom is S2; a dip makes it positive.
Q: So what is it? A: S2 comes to 2.0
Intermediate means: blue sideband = 216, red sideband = 174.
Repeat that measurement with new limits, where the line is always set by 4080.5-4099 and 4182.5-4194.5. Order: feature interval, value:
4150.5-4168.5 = 0.7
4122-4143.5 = 1.7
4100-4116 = -0.5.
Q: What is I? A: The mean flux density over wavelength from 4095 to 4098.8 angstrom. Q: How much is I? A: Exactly 217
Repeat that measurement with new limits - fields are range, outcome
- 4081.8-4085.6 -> 219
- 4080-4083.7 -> 220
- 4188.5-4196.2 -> 173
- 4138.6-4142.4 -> 170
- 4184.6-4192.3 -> 175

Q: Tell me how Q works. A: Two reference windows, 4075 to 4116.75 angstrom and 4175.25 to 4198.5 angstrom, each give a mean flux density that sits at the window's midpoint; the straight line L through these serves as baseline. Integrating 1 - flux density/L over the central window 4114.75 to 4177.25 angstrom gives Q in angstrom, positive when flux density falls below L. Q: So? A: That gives 3.9 angstrom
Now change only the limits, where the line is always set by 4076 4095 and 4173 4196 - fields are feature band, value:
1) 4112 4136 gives 0.98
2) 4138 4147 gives 0.90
